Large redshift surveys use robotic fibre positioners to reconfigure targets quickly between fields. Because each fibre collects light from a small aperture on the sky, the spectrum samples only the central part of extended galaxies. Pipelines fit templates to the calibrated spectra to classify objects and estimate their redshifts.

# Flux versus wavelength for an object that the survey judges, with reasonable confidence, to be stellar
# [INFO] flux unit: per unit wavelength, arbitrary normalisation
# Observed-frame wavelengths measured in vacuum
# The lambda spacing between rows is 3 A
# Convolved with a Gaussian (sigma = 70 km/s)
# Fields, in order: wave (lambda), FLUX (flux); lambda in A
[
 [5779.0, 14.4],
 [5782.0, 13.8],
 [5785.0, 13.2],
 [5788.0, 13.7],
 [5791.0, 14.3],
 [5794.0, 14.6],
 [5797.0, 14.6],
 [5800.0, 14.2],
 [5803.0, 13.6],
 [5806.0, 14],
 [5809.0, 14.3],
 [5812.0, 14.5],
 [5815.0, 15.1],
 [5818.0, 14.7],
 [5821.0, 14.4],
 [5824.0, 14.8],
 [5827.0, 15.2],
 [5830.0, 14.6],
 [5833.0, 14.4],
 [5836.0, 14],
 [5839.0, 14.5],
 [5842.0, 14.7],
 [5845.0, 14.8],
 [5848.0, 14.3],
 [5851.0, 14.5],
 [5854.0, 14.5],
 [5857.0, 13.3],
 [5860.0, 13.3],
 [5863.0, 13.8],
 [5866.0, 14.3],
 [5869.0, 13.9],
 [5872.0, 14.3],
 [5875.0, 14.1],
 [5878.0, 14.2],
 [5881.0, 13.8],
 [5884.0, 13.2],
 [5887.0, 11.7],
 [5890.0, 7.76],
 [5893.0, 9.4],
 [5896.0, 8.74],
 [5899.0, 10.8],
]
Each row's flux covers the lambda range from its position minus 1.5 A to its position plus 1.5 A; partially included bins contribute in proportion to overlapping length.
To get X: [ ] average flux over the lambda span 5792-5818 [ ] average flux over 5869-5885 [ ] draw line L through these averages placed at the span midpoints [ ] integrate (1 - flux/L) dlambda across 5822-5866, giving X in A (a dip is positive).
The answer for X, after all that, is -0.60 A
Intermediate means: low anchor 14.4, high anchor 13.9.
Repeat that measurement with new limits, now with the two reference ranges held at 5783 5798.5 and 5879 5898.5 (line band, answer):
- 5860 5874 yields -2.9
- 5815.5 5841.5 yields -3.6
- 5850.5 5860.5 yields -1.6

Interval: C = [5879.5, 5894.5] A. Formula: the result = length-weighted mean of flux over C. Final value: 11.2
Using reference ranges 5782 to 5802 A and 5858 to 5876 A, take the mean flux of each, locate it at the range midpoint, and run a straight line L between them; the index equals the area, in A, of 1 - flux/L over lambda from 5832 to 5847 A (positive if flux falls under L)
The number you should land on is -0.5 A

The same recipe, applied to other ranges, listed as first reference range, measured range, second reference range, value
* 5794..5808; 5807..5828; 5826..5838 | -0.5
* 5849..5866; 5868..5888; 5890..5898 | -4.6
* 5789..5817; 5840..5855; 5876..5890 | -1.3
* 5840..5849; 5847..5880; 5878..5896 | -2.5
